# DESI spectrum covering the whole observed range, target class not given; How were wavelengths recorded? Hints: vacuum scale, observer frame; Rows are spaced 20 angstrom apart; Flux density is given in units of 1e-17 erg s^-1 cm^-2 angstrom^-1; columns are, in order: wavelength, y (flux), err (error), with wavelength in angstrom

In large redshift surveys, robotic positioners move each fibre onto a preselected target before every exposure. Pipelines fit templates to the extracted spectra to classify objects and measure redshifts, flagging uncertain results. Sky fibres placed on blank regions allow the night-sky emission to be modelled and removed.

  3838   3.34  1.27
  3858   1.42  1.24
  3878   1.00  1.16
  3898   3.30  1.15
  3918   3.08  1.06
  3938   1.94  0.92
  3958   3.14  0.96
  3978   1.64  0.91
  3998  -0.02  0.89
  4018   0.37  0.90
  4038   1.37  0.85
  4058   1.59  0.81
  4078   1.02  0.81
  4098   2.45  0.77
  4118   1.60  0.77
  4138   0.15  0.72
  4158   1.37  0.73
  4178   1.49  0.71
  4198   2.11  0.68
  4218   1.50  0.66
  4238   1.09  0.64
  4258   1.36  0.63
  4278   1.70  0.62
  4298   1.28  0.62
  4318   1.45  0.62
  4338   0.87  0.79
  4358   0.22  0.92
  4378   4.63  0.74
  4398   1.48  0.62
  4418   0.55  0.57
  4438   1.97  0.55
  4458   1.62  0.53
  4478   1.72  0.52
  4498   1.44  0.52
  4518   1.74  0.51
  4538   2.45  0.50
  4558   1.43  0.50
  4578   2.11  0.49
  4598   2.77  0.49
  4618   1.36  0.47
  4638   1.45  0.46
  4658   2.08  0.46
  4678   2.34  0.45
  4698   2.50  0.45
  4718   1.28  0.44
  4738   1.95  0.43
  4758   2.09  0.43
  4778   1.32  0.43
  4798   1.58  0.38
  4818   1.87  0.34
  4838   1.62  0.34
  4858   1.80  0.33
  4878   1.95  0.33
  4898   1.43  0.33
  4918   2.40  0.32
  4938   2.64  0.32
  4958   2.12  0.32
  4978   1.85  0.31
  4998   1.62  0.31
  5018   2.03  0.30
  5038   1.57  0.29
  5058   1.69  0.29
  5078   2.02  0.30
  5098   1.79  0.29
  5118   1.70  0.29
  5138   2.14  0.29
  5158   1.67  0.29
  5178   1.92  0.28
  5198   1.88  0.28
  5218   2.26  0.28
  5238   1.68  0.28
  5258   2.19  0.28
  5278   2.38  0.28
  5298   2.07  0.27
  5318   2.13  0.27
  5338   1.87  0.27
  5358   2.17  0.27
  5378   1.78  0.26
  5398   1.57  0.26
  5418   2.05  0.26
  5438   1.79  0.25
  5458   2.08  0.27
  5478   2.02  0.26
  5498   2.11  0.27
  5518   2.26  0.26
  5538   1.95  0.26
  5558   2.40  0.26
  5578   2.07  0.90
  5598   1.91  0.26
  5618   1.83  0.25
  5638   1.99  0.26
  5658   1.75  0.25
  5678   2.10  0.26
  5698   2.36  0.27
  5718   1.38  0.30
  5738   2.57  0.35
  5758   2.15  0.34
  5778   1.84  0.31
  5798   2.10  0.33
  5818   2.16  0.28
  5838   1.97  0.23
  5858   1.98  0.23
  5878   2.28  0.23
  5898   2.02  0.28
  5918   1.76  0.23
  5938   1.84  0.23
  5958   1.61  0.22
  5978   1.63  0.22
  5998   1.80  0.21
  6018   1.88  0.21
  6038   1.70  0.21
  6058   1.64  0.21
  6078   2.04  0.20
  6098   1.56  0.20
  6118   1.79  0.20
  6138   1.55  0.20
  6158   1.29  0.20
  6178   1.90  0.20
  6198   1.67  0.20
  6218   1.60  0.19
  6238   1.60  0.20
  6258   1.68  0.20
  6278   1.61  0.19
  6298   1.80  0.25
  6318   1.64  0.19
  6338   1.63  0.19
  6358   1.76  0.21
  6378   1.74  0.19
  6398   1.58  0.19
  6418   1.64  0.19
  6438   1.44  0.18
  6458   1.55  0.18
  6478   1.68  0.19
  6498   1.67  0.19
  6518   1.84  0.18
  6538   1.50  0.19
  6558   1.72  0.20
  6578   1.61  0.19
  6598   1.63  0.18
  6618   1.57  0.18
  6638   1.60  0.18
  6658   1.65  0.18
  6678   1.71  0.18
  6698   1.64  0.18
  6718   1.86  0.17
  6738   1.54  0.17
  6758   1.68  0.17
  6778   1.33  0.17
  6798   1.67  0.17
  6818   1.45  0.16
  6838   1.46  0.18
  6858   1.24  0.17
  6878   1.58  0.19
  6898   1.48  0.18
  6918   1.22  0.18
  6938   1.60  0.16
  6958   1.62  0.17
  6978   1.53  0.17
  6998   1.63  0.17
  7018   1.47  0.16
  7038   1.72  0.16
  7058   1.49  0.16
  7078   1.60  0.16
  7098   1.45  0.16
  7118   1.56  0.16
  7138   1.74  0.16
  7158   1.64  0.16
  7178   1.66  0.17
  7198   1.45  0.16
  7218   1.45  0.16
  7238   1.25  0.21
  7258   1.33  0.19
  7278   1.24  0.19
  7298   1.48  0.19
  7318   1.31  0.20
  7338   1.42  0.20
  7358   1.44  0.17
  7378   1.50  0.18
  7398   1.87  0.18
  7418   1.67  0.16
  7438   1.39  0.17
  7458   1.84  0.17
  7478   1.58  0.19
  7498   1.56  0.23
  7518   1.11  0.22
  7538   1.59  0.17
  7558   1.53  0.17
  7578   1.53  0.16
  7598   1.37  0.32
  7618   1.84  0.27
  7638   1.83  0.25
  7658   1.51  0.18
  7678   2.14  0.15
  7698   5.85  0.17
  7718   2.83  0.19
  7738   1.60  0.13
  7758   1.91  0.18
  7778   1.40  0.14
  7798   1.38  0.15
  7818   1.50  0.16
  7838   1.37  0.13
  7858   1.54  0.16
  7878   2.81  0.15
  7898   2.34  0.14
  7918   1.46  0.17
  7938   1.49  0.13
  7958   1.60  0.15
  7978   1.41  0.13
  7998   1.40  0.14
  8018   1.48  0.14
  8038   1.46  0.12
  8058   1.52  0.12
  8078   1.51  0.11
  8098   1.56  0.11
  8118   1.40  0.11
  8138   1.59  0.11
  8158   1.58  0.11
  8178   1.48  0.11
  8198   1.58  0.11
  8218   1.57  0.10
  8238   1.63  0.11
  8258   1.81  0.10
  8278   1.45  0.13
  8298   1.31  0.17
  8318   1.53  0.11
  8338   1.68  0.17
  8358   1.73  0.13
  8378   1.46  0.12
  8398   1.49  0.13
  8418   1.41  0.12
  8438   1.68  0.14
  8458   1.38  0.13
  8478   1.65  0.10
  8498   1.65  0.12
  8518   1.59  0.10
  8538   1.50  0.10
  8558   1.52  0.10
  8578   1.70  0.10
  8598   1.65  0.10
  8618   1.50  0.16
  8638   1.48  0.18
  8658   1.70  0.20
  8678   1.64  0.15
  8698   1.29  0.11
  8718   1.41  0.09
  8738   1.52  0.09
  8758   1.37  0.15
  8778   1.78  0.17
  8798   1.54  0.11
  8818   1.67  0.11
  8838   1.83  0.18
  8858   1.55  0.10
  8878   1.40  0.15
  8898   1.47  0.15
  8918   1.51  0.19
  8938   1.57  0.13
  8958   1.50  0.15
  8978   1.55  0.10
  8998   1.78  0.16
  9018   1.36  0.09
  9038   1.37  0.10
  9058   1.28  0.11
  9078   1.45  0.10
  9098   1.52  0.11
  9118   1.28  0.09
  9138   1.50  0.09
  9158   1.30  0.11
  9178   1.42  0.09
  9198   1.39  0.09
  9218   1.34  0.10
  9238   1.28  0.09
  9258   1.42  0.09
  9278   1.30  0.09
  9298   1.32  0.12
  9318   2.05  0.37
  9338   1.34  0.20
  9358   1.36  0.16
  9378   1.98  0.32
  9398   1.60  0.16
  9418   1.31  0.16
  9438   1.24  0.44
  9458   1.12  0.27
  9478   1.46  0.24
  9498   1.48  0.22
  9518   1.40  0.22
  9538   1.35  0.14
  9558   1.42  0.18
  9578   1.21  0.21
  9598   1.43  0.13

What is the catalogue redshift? 0.17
